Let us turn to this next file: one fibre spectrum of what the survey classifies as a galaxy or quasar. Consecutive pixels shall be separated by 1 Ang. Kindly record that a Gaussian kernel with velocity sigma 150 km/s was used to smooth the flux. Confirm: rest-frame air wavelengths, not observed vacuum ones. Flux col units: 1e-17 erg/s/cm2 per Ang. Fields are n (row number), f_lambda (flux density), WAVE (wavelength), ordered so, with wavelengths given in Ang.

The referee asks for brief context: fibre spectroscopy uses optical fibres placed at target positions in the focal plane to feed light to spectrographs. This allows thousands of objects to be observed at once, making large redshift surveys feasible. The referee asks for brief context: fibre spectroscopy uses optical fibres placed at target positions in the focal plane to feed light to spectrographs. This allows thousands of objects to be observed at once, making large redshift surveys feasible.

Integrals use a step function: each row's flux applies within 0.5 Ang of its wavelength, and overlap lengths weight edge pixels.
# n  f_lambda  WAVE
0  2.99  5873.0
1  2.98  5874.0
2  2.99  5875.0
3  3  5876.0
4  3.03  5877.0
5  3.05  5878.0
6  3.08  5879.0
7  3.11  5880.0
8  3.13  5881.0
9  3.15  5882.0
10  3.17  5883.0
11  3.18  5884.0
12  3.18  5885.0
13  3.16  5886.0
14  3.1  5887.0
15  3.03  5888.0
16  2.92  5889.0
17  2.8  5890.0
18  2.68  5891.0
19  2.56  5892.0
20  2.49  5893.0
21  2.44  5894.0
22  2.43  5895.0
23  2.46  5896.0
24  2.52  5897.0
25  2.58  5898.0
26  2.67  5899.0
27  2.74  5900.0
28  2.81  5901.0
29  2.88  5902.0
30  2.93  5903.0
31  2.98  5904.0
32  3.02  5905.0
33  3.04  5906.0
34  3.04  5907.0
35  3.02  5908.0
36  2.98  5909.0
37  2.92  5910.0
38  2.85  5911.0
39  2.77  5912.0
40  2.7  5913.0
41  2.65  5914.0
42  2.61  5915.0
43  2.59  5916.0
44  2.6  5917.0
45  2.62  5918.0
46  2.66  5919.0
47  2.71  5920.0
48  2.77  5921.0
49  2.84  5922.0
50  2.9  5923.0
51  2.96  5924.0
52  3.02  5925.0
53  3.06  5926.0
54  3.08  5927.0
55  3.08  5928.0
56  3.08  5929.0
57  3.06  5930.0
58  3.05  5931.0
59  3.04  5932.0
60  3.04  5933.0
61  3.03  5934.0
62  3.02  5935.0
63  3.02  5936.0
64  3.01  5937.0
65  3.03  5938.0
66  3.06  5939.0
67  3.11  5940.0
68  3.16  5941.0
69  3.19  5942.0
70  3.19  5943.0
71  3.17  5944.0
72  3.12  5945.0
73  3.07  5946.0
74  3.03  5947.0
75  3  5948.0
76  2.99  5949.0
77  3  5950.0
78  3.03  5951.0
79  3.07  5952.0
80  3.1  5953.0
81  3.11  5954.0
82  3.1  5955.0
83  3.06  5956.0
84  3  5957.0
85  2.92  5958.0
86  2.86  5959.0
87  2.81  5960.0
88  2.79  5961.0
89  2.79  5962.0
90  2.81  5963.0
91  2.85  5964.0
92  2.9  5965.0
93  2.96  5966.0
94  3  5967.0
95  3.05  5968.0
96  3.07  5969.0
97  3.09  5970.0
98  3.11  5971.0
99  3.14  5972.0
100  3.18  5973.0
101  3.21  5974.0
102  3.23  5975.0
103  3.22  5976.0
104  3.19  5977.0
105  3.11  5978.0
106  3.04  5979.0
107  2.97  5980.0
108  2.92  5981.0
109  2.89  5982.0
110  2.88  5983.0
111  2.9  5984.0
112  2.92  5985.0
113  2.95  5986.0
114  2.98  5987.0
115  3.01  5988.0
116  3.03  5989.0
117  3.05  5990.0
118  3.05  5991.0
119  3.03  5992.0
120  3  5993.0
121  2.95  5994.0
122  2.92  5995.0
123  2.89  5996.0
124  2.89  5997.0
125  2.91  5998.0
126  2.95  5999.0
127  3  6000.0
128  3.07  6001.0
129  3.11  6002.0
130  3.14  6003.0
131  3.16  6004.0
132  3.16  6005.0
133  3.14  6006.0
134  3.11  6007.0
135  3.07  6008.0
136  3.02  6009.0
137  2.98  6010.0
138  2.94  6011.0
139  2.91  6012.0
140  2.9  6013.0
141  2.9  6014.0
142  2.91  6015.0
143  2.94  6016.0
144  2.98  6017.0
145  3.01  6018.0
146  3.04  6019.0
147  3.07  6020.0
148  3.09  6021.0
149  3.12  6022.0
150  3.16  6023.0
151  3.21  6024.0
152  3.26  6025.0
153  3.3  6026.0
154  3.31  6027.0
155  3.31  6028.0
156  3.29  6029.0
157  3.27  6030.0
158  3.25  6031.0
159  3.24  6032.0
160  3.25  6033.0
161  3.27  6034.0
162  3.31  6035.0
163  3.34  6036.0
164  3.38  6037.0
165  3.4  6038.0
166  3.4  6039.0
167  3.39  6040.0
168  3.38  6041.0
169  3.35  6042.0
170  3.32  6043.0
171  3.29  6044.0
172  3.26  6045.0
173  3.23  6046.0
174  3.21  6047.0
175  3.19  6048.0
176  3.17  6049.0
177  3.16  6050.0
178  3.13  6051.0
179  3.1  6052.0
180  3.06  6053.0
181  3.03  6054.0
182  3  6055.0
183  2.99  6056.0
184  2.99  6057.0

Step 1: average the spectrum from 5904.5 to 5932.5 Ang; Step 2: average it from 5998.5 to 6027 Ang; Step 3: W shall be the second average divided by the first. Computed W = 1.06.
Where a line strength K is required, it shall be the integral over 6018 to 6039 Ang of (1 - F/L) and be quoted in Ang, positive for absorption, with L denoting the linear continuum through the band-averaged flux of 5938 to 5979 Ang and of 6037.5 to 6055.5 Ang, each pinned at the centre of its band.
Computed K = -0.34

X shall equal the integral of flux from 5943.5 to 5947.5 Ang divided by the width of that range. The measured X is 3.1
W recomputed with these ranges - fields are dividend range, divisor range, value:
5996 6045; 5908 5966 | 1.07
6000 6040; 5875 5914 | 1.09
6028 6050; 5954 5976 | 1.10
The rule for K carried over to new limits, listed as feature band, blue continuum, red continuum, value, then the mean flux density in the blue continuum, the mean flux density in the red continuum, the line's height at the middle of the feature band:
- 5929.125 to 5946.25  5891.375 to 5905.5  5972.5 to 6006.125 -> -1.5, 2.68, 3.03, 2.83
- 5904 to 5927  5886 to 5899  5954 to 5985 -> -0.5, 2.69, 3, 2.78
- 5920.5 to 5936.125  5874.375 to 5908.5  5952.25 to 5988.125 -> -0.3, 2.89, 3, 2.95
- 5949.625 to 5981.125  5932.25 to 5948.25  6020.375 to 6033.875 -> 1.0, 3.08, 3.23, 3.12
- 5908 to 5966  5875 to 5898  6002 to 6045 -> 0.9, 2.89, 3.17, 2.99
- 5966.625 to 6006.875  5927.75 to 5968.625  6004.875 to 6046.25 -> 0.8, 3.02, 3.18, 3.1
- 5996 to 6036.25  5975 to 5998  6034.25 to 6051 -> 0.6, 2.99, 3.29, 3.15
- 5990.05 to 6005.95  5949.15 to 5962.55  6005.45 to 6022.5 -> -0.1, 2.97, 3.01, 3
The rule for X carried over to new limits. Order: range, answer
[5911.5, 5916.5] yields 2.66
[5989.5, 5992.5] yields 3.04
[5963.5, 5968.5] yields 2.95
